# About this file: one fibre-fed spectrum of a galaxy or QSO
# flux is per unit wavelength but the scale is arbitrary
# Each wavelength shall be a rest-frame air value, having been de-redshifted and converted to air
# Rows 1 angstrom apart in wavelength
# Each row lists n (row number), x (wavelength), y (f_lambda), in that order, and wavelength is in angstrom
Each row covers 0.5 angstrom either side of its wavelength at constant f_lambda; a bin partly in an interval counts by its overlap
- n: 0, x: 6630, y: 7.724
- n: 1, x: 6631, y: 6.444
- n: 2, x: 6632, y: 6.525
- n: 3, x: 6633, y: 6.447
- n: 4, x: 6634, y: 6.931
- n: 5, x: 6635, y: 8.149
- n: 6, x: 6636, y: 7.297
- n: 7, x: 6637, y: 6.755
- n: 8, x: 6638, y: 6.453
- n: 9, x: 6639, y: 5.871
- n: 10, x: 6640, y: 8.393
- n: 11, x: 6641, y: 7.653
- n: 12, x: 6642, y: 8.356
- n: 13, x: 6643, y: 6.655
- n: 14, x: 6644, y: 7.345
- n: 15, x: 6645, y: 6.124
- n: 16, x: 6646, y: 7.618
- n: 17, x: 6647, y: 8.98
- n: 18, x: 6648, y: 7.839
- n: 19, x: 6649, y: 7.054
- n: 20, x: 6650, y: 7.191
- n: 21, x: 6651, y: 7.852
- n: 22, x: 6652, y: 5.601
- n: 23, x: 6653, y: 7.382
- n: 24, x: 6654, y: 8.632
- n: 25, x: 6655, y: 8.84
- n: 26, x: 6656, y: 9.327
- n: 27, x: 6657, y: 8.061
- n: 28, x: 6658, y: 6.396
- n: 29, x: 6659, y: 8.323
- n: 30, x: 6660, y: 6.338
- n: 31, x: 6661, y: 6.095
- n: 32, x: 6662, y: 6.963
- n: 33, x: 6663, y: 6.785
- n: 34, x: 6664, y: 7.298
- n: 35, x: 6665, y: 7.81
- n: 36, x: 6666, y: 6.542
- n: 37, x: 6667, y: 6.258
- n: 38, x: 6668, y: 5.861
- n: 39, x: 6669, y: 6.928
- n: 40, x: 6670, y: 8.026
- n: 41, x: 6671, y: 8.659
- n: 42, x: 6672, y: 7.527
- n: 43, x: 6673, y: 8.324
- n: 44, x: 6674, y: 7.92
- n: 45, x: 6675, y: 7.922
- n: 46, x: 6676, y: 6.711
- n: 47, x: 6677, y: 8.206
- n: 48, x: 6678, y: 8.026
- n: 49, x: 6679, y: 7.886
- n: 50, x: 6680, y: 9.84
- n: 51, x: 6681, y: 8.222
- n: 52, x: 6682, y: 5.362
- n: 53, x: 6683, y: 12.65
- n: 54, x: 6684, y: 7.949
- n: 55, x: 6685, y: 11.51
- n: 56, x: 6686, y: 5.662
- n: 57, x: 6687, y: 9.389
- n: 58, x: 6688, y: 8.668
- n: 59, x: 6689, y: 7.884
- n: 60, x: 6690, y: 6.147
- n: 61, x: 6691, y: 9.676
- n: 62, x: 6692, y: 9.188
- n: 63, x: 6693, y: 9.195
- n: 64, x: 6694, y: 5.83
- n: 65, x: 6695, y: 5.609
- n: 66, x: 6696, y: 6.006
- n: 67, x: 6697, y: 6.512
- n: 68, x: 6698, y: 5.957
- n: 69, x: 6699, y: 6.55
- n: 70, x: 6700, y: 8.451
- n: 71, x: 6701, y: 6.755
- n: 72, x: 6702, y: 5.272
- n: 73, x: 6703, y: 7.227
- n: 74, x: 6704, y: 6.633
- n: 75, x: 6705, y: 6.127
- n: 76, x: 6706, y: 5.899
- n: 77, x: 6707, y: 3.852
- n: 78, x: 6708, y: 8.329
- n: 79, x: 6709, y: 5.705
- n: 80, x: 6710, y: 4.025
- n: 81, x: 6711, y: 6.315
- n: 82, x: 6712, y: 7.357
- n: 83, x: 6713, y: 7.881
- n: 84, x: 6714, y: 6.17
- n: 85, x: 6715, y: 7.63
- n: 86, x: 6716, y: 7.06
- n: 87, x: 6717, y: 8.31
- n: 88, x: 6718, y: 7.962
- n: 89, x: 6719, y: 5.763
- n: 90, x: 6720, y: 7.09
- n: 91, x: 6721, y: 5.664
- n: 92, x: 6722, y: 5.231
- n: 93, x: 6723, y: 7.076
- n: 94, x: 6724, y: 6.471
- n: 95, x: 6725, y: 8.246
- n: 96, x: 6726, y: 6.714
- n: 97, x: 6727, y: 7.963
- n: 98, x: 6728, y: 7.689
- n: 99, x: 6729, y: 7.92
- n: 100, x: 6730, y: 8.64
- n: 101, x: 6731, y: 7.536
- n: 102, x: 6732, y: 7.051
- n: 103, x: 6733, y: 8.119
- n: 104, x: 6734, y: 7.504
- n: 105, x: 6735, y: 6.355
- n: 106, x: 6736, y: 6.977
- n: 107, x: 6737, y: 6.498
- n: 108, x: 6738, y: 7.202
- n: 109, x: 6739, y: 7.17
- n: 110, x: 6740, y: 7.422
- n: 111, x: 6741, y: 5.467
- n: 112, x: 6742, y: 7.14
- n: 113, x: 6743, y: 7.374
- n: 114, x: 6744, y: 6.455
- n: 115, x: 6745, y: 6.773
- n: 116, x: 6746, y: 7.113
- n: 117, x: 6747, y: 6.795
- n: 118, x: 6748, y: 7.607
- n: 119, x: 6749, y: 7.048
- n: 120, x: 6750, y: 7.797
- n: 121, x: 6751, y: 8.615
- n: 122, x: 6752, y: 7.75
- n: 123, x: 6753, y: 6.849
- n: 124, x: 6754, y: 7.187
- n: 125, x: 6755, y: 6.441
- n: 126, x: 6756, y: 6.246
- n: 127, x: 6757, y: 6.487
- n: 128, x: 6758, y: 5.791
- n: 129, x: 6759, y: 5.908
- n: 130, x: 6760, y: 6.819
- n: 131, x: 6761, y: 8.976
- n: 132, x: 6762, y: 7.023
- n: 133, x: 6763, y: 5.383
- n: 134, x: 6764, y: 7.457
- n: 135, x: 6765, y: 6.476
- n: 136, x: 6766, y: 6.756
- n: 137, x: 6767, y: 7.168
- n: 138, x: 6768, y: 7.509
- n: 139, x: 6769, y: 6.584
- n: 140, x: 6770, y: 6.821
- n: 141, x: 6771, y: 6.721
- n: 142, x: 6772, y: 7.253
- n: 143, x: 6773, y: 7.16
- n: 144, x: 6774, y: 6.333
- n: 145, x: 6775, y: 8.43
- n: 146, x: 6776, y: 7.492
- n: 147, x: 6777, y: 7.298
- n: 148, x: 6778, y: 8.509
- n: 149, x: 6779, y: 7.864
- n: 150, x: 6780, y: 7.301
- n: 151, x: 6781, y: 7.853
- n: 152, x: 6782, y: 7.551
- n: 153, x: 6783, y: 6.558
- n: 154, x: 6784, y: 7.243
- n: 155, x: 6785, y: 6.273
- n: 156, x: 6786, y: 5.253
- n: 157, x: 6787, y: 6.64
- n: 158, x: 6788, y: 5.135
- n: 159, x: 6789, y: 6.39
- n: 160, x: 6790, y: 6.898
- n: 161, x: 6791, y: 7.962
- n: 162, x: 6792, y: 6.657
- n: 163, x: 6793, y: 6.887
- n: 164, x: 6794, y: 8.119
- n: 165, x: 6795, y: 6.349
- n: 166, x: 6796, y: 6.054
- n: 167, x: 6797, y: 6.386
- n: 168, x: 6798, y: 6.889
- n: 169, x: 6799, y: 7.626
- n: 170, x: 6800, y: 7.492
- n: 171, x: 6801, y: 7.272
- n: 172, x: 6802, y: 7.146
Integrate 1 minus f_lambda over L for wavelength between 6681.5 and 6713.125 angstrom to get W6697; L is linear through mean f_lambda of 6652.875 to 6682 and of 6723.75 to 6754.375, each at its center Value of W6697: 1.3 angstrom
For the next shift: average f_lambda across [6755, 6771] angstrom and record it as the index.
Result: 6.75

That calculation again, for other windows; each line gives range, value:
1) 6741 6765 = 6.96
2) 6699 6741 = 6.89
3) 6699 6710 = 6.32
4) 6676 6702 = 7.81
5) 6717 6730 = 7.1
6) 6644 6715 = 7.36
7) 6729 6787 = 7.08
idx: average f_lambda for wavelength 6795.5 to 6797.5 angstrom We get 6.22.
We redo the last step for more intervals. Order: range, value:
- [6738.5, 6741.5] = 6.69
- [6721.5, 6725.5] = 6.76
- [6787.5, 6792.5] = 6.61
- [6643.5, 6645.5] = 6.73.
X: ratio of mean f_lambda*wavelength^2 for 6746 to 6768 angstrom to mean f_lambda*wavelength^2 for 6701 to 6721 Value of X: 1.1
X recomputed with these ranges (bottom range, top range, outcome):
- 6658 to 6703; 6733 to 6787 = 0.95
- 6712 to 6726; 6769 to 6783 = 1.08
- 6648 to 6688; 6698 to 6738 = 0.90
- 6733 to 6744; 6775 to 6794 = 1.03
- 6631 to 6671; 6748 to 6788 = 1.00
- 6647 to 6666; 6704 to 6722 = 0.89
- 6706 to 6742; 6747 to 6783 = 1.05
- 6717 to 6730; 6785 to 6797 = 0.94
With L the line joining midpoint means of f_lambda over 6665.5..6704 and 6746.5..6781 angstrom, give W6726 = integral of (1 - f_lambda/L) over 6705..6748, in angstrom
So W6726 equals 2.66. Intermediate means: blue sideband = 7.63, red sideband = 7.12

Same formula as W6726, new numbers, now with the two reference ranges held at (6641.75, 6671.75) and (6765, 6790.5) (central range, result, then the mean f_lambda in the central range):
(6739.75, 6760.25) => 0.5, 6.9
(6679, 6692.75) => -2.5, 8.61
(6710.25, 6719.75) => 0.1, 7.08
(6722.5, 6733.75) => -0.7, 7.58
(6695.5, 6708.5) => 1.4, 6.43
